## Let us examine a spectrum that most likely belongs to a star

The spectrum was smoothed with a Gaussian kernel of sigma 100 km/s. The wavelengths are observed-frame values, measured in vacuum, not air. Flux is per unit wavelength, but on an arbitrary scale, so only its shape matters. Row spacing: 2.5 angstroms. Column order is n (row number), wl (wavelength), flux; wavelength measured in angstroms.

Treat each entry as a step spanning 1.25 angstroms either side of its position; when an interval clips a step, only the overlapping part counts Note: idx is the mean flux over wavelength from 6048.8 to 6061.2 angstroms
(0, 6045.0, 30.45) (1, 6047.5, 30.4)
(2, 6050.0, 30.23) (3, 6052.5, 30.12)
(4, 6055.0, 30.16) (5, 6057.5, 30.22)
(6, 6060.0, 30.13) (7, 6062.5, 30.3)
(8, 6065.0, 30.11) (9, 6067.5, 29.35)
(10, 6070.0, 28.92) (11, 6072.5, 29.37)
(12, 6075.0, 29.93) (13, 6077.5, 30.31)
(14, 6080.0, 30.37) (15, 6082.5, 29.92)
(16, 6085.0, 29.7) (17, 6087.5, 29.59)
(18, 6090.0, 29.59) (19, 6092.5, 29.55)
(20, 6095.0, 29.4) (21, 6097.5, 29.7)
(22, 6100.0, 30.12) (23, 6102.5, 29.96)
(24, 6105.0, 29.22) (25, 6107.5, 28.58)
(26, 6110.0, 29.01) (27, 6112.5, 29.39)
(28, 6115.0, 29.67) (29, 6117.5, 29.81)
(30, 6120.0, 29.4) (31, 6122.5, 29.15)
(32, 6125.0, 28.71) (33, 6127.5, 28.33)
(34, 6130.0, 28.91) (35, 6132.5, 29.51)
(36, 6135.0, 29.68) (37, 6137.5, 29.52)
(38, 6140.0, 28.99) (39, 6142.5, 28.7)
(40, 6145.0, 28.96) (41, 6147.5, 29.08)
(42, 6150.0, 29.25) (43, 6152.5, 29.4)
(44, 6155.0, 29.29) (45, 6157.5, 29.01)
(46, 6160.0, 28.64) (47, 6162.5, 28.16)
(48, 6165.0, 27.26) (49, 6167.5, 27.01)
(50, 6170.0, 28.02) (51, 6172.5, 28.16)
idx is 30.2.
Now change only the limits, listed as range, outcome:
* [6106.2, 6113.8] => 29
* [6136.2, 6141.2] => 29.3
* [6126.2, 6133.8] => 28.9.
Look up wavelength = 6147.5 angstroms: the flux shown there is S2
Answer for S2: 29.08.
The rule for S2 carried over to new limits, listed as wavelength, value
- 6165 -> 27.26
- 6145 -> 28.96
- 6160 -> 28.64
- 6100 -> 30.12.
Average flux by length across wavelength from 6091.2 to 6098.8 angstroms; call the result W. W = 29.6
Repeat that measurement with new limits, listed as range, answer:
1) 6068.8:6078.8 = 29.6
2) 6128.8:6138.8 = 29.4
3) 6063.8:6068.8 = 29.7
